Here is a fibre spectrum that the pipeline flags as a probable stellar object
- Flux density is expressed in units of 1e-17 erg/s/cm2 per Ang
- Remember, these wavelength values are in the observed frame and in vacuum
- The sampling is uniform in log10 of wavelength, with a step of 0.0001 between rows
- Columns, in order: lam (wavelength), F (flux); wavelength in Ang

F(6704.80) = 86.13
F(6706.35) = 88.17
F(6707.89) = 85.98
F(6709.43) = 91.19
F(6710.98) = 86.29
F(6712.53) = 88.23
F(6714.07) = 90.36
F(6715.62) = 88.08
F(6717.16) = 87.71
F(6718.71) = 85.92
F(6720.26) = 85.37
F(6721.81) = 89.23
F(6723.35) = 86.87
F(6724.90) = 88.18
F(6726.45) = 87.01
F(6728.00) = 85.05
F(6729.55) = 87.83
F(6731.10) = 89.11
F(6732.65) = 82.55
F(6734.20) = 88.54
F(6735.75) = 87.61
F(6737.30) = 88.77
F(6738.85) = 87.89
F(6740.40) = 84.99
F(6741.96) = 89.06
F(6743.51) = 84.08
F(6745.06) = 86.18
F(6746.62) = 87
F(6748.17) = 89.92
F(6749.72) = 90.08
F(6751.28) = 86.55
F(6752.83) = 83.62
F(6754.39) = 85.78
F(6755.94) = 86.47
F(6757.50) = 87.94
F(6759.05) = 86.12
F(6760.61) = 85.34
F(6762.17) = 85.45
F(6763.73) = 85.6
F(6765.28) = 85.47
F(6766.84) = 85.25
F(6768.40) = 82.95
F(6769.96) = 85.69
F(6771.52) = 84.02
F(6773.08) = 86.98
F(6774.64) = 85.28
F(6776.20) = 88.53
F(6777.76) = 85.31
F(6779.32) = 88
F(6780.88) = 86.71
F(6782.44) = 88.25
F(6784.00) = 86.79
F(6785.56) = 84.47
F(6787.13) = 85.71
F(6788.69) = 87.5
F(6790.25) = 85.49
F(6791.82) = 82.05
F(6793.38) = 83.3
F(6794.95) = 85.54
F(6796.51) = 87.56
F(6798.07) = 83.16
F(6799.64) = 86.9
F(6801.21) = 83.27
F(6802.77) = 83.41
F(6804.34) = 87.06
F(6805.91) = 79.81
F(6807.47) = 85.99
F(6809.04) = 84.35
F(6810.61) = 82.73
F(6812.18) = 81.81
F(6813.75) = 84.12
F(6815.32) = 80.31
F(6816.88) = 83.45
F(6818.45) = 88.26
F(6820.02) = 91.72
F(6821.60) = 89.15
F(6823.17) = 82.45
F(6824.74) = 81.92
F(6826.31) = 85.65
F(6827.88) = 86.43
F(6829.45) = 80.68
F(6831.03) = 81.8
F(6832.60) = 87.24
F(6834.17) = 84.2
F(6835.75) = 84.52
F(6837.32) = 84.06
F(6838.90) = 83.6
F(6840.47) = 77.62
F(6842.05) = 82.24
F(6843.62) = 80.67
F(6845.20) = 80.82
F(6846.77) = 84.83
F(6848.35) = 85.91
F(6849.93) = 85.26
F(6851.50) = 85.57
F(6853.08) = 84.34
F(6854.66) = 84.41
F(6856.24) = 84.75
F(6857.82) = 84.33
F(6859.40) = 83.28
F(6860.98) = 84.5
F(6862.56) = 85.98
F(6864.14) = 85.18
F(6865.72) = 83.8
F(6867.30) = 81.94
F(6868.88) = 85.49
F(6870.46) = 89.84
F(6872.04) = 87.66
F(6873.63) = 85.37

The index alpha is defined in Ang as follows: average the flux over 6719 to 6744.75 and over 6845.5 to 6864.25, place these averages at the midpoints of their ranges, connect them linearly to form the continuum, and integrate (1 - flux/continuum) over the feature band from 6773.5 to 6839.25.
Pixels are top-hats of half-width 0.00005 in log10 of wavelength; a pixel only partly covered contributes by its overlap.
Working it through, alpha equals 0.49 Ang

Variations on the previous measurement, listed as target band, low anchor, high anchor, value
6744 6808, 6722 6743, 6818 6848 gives 0.1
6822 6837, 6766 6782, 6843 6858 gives 0.1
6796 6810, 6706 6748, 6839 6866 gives 0.1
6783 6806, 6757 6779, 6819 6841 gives 0.1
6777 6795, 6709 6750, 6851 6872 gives 0.1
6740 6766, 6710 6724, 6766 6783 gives 0.0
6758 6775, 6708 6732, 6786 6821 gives 0.1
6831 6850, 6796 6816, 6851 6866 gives 0.2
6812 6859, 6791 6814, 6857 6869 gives 0.0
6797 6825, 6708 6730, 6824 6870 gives 0.1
